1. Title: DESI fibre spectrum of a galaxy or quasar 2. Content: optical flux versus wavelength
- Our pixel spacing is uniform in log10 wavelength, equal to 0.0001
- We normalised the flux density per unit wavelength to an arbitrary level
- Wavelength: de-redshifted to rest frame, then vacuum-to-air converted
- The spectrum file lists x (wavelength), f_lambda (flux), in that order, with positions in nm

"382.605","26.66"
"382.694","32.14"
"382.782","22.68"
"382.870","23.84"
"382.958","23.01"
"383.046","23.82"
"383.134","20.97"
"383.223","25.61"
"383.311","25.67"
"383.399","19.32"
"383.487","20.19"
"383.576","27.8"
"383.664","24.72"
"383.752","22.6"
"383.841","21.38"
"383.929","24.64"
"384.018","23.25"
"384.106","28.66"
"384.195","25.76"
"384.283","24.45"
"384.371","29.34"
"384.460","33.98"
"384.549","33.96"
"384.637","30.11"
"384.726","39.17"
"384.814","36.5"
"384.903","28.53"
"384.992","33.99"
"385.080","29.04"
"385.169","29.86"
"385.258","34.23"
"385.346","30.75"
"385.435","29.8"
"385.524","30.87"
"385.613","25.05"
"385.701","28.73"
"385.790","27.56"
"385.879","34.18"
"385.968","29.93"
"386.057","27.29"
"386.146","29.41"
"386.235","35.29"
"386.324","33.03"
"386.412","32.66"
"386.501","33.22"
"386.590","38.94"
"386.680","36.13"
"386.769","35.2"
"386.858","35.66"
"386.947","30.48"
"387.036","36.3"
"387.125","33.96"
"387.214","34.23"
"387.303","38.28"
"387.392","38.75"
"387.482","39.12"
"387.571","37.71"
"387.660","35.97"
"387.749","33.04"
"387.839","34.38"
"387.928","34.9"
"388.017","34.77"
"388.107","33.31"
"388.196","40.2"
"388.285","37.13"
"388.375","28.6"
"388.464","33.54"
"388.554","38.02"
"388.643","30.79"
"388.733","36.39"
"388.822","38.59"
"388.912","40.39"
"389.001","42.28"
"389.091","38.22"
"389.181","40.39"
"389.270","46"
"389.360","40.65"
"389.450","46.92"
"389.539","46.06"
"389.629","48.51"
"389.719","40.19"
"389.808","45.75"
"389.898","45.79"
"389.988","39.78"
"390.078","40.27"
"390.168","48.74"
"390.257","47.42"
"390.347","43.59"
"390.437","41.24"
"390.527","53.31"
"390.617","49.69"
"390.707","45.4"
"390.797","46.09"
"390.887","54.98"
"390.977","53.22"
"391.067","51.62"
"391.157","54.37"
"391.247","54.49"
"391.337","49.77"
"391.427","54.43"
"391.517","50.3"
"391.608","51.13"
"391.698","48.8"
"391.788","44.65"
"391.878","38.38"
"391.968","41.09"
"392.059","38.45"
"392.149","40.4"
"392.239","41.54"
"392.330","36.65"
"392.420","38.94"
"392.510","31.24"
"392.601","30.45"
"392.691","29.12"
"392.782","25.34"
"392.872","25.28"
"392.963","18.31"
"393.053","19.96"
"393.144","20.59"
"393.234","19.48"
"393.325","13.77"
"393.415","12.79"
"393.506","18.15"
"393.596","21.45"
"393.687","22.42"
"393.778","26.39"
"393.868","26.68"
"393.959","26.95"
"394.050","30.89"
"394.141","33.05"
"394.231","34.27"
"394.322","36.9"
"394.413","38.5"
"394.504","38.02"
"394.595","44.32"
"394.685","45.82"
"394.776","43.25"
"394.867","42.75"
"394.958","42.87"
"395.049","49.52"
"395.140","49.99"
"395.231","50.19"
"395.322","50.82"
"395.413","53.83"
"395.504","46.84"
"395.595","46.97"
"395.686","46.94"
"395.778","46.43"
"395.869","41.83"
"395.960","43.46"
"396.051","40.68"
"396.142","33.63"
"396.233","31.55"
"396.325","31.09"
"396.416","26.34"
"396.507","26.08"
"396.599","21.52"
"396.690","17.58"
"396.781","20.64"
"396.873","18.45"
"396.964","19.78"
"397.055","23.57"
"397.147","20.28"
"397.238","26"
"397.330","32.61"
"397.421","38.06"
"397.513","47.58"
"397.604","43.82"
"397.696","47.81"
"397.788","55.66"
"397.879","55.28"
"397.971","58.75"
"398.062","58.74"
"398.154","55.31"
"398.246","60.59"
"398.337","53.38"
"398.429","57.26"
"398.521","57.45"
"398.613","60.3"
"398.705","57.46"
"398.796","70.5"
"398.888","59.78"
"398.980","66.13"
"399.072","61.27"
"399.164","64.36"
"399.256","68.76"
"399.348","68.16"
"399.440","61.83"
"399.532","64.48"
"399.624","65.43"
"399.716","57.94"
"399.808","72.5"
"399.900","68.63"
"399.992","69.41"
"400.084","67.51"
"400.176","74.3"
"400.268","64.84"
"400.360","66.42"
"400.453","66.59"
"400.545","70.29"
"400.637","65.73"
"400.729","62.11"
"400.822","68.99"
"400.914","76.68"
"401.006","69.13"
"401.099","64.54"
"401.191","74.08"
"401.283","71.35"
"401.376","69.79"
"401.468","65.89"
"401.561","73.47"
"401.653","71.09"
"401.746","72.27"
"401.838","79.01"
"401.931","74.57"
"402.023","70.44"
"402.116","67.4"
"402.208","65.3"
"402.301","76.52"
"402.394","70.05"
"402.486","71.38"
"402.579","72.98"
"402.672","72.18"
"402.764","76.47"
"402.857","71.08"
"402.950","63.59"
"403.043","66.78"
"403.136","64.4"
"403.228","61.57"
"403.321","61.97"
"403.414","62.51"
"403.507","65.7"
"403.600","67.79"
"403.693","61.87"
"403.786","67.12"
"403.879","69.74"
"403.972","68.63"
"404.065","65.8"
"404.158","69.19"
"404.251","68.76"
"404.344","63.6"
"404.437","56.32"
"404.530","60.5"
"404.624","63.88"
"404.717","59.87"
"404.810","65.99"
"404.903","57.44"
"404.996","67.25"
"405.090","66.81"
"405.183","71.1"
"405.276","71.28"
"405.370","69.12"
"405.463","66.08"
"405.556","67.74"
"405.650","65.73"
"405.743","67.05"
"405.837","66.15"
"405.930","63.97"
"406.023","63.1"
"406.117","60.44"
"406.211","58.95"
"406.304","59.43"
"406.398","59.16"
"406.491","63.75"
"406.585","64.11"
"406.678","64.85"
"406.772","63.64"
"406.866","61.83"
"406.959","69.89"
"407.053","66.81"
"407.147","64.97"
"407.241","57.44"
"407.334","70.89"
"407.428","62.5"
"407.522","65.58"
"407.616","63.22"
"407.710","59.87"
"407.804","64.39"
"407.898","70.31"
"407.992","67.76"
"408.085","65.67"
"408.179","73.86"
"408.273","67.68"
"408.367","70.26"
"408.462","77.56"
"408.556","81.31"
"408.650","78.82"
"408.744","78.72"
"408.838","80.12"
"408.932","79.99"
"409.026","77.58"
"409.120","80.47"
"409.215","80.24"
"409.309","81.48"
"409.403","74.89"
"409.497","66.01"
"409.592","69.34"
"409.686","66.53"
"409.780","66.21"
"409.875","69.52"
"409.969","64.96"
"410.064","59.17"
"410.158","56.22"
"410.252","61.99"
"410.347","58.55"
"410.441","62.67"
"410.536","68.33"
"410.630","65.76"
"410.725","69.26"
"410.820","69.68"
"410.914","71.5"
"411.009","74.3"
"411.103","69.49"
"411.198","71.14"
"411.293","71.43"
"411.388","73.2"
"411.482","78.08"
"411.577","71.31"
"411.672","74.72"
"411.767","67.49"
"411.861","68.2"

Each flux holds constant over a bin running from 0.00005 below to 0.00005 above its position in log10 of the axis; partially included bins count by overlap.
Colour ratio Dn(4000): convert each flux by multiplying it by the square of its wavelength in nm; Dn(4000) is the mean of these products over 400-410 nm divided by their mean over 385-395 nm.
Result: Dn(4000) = 2.00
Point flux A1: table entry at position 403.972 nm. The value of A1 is 68.63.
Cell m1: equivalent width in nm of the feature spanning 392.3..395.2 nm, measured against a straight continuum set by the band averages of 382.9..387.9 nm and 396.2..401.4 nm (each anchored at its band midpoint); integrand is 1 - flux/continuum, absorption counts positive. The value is 0.910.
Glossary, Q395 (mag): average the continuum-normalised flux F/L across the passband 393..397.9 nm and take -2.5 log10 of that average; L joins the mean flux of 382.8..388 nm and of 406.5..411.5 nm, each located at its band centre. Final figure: 0.34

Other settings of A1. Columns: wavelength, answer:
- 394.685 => 45.82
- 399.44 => 61.83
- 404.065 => 65.8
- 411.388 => 73.2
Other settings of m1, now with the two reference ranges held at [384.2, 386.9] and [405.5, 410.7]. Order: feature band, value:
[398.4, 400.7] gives -0.472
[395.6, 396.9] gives 0.430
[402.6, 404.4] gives -0.195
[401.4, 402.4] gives -0.237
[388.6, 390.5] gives -0.209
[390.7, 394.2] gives 0.562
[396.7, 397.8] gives 0.411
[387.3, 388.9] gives 0.002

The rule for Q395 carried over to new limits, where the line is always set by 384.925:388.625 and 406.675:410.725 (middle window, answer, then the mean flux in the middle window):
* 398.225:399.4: -0.172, 62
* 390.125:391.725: -0.237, 49.9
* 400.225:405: -0.152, 67.7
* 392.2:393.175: 0.430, 28.9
